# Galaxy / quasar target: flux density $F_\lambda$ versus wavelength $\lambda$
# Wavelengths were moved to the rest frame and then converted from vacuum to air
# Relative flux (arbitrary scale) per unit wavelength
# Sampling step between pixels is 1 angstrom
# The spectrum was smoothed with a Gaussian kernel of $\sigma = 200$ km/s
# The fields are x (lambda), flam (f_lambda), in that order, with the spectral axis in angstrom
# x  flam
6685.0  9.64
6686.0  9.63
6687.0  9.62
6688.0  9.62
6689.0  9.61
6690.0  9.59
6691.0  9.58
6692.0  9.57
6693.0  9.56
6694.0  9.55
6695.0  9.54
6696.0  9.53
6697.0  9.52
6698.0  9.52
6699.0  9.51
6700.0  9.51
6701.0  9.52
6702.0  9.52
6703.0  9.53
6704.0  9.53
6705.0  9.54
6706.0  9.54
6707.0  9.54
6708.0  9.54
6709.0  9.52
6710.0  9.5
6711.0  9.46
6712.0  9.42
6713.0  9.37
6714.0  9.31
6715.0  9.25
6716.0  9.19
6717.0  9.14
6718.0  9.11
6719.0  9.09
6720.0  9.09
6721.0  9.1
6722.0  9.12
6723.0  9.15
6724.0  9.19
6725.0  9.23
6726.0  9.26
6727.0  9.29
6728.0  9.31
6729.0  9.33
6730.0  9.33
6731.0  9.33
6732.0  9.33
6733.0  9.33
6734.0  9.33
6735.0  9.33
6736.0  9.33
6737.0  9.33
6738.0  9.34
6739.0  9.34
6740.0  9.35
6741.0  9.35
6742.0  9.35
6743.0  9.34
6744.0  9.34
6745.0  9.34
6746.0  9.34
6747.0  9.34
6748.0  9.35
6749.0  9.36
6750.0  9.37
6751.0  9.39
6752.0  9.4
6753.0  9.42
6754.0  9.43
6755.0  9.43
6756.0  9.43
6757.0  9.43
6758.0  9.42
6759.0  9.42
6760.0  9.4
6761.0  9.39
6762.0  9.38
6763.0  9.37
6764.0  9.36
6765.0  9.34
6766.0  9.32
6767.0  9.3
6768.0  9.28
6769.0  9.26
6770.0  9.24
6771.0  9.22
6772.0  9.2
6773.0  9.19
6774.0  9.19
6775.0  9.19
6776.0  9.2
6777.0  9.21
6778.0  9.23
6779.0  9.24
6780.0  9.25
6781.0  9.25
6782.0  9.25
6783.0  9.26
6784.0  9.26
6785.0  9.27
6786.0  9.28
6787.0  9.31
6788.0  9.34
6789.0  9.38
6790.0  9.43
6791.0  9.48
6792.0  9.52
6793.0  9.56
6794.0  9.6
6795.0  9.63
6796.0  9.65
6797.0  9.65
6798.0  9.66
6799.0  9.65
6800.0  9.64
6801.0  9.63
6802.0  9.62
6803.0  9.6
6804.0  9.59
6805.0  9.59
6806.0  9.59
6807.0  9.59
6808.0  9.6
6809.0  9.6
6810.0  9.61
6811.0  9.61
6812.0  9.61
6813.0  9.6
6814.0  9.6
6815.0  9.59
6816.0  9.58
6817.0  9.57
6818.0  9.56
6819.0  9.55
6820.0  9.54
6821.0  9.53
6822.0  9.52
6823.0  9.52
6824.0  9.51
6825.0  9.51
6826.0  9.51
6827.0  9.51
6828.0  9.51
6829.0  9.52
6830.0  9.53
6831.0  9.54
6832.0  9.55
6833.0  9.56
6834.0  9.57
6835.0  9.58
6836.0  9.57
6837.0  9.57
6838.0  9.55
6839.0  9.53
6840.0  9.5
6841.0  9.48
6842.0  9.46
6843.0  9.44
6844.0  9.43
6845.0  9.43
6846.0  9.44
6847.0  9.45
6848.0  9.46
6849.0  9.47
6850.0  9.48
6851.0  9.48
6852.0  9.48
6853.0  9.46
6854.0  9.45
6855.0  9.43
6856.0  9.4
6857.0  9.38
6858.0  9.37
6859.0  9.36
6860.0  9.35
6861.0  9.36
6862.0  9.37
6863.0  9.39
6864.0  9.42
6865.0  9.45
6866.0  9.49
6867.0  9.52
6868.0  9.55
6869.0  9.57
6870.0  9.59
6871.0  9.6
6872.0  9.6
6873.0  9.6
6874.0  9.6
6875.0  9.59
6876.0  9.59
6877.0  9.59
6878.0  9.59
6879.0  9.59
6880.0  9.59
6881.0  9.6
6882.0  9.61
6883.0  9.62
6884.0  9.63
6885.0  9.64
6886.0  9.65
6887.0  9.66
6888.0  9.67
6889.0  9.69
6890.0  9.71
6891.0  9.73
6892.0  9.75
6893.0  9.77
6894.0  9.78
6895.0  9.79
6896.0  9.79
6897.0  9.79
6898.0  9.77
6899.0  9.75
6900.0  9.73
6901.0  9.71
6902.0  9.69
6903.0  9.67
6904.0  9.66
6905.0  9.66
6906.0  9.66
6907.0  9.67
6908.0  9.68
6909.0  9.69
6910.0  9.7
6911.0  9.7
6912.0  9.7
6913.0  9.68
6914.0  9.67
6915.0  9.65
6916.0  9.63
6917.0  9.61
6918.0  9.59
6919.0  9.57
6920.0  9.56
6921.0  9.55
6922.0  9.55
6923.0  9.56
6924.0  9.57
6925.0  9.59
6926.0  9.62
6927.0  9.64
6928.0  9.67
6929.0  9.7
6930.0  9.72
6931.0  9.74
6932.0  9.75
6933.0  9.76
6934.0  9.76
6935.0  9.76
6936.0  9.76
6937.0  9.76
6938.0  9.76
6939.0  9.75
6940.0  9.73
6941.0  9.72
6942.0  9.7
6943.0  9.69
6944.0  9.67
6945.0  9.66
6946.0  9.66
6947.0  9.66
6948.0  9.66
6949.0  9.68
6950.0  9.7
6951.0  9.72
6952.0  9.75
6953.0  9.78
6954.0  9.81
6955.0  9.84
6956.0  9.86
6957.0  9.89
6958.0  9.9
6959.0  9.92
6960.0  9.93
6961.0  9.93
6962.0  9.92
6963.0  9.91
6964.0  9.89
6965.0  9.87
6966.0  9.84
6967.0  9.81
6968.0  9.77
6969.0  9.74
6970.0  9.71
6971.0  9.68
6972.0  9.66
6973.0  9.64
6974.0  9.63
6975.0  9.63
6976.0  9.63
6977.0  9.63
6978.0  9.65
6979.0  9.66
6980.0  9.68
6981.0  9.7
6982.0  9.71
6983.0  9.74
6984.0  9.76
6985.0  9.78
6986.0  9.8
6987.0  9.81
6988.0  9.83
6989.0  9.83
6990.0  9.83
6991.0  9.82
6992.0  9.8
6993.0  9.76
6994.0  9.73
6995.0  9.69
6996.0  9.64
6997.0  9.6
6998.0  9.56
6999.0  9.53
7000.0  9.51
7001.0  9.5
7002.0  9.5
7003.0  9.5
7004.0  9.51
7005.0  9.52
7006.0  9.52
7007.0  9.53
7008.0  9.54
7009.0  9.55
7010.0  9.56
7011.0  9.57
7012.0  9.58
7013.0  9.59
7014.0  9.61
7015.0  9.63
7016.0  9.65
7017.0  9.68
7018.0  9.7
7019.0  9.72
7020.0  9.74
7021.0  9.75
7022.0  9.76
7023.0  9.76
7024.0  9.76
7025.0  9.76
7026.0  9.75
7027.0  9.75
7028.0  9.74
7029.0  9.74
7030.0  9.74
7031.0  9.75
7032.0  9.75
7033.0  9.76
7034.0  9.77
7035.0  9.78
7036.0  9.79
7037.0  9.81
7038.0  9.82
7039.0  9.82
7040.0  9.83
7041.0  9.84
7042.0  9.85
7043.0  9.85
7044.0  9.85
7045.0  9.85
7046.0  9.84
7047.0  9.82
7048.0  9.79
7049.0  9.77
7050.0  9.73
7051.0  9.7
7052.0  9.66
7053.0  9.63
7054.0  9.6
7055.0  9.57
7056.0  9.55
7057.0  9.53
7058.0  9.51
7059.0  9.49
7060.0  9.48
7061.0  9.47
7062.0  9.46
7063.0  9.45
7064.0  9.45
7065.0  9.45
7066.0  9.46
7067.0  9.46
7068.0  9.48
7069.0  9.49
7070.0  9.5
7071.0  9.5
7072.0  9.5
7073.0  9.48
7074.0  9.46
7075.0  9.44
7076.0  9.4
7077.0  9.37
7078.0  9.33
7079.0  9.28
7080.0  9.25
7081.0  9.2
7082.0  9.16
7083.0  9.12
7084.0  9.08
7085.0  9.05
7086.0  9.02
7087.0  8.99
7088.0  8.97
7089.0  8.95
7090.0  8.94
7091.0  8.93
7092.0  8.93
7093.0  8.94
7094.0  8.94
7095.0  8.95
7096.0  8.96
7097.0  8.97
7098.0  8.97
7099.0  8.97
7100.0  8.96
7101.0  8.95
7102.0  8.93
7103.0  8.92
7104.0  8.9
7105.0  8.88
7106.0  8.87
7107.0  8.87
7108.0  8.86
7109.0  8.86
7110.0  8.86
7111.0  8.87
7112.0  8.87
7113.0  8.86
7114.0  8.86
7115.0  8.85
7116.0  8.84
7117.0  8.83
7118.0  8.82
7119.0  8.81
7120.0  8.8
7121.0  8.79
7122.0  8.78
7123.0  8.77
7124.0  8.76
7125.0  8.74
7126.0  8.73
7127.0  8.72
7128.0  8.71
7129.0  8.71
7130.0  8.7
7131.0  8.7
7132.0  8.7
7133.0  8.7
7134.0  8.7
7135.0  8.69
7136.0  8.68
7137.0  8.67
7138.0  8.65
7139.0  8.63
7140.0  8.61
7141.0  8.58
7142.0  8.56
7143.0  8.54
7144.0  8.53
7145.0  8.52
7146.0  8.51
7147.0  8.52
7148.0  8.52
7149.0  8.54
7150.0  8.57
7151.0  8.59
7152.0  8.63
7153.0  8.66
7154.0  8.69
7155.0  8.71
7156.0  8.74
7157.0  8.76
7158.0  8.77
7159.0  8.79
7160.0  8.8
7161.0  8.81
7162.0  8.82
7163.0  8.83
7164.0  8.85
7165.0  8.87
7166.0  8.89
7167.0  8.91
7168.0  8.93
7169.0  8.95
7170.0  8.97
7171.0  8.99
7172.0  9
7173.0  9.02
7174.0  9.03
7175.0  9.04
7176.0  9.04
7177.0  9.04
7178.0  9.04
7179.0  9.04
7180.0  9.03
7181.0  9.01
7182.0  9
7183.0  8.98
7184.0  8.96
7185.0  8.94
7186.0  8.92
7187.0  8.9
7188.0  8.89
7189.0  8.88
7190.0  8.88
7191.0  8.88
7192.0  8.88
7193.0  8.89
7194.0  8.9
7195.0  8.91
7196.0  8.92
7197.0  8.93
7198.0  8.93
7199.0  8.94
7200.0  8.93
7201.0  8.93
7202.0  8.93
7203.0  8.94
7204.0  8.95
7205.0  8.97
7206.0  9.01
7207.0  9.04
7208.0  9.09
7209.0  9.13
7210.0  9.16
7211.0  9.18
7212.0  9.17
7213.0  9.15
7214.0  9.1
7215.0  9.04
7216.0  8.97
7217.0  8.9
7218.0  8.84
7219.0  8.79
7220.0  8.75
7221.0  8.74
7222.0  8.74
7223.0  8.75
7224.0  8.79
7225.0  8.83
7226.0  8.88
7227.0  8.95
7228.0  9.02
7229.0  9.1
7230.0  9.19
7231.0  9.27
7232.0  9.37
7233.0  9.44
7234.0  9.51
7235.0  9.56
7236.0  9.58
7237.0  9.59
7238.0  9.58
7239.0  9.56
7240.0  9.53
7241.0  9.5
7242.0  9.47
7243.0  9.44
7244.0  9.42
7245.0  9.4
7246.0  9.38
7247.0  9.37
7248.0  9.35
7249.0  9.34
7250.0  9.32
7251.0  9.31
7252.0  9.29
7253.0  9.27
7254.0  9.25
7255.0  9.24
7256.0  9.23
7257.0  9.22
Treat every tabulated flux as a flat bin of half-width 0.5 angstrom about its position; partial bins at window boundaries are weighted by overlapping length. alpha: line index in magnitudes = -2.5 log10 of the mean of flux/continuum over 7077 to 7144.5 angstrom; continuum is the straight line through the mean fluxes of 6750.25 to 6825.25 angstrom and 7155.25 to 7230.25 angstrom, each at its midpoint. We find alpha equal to 0.02 mag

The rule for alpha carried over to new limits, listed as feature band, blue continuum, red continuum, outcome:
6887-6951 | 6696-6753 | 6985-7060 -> -0.013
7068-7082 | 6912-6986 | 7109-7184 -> -0.032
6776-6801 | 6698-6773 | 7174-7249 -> -0.011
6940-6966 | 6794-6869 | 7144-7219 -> -0.055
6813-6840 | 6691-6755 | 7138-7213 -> -0.034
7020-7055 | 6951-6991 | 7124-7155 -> -0.050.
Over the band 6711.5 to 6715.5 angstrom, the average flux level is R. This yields 9.34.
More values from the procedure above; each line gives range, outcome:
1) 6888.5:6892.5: 9.72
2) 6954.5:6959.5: 9.88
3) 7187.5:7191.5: 8.88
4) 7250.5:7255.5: 9.27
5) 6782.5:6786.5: 9.27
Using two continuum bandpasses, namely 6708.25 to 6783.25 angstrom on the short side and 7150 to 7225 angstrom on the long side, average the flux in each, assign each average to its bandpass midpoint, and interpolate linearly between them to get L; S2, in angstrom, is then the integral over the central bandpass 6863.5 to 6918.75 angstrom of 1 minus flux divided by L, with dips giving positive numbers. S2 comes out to -2.8 angstrom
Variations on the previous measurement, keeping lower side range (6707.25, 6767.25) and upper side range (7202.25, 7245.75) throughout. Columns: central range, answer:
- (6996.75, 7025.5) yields -1.2 angstrom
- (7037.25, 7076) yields -1.7 angstrom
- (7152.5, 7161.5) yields 0.4 angstrom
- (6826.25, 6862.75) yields -0.7 angstrom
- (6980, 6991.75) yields -0.7 angstrom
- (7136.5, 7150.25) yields 0.9 angstrom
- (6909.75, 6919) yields -0.4 angstrom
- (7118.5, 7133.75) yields 0.7 angstrom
